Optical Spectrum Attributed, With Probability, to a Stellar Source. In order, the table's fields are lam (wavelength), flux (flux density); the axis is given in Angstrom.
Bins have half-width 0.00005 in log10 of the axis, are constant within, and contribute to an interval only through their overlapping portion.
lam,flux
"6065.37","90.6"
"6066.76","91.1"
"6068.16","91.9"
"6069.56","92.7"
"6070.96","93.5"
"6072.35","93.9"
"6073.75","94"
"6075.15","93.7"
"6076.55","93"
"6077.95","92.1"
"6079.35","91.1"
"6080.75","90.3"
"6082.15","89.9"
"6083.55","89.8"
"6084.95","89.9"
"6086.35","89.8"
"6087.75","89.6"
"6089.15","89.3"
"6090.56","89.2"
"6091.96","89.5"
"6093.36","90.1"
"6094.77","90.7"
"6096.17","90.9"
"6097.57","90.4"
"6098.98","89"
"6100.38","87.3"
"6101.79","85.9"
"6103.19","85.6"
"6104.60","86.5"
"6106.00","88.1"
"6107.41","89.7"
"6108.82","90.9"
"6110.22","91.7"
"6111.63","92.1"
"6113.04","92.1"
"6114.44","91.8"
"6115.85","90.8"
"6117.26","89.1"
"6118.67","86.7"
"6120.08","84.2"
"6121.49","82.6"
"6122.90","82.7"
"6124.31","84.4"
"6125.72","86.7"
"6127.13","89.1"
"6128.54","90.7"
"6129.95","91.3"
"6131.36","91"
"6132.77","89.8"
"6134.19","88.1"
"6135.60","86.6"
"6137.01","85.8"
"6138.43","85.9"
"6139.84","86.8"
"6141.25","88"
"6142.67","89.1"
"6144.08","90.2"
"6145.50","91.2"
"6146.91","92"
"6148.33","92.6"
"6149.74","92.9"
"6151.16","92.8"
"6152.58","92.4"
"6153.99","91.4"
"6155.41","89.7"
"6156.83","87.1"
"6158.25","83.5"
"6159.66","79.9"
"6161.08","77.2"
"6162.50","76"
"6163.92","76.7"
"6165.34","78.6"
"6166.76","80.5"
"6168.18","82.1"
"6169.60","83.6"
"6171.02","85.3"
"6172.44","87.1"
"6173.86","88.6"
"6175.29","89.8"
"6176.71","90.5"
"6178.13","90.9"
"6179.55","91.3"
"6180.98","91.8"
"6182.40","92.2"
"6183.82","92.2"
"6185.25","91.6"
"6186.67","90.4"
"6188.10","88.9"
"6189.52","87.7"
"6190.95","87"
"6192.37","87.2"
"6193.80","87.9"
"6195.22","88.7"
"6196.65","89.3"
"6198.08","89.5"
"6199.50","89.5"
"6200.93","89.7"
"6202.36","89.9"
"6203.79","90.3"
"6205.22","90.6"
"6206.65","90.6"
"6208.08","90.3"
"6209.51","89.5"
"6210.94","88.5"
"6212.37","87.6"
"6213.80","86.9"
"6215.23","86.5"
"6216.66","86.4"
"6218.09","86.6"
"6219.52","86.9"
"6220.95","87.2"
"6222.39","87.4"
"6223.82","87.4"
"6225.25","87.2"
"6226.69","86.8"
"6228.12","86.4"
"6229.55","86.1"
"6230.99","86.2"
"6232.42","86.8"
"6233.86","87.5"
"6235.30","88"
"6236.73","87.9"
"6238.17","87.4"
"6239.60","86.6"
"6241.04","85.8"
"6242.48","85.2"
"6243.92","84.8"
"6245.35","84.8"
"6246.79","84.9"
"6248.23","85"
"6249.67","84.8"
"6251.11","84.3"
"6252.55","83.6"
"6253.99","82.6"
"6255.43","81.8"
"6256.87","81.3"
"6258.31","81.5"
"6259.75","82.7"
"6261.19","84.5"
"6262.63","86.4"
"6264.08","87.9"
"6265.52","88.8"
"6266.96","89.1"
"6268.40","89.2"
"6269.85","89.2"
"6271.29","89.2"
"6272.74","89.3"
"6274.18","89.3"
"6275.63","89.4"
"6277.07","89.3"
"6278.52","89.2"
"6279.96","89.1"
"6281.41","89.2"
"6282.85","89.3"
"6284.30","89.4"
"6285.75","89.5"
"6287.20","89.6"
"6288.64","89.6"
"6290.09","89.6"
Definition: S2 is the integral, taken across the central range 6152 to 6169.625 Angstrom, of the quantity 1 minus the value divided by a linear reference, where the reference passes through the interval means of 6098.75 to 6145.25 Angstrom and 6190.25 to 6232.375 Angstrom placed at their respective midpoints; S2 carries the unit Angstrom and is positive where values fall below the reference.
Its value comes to 1.1 Angstrom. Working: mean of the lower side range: 88.2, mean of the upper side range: 88.1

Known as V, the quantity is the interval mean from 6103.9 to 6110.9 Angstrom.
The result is 89.4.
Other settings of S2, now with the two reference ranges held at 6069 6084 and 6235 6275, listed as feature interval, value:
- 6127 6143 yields 0.3 Angstrom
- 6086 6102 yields 0.4 Angstrom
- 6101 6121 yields 0.5 Angstrom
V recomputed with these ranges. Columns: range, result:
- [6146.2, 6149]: 92.3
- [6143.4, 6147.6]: 91.1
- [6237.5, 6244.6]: 85.9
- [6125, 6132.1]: 89.8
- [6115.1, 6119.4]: 88.7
